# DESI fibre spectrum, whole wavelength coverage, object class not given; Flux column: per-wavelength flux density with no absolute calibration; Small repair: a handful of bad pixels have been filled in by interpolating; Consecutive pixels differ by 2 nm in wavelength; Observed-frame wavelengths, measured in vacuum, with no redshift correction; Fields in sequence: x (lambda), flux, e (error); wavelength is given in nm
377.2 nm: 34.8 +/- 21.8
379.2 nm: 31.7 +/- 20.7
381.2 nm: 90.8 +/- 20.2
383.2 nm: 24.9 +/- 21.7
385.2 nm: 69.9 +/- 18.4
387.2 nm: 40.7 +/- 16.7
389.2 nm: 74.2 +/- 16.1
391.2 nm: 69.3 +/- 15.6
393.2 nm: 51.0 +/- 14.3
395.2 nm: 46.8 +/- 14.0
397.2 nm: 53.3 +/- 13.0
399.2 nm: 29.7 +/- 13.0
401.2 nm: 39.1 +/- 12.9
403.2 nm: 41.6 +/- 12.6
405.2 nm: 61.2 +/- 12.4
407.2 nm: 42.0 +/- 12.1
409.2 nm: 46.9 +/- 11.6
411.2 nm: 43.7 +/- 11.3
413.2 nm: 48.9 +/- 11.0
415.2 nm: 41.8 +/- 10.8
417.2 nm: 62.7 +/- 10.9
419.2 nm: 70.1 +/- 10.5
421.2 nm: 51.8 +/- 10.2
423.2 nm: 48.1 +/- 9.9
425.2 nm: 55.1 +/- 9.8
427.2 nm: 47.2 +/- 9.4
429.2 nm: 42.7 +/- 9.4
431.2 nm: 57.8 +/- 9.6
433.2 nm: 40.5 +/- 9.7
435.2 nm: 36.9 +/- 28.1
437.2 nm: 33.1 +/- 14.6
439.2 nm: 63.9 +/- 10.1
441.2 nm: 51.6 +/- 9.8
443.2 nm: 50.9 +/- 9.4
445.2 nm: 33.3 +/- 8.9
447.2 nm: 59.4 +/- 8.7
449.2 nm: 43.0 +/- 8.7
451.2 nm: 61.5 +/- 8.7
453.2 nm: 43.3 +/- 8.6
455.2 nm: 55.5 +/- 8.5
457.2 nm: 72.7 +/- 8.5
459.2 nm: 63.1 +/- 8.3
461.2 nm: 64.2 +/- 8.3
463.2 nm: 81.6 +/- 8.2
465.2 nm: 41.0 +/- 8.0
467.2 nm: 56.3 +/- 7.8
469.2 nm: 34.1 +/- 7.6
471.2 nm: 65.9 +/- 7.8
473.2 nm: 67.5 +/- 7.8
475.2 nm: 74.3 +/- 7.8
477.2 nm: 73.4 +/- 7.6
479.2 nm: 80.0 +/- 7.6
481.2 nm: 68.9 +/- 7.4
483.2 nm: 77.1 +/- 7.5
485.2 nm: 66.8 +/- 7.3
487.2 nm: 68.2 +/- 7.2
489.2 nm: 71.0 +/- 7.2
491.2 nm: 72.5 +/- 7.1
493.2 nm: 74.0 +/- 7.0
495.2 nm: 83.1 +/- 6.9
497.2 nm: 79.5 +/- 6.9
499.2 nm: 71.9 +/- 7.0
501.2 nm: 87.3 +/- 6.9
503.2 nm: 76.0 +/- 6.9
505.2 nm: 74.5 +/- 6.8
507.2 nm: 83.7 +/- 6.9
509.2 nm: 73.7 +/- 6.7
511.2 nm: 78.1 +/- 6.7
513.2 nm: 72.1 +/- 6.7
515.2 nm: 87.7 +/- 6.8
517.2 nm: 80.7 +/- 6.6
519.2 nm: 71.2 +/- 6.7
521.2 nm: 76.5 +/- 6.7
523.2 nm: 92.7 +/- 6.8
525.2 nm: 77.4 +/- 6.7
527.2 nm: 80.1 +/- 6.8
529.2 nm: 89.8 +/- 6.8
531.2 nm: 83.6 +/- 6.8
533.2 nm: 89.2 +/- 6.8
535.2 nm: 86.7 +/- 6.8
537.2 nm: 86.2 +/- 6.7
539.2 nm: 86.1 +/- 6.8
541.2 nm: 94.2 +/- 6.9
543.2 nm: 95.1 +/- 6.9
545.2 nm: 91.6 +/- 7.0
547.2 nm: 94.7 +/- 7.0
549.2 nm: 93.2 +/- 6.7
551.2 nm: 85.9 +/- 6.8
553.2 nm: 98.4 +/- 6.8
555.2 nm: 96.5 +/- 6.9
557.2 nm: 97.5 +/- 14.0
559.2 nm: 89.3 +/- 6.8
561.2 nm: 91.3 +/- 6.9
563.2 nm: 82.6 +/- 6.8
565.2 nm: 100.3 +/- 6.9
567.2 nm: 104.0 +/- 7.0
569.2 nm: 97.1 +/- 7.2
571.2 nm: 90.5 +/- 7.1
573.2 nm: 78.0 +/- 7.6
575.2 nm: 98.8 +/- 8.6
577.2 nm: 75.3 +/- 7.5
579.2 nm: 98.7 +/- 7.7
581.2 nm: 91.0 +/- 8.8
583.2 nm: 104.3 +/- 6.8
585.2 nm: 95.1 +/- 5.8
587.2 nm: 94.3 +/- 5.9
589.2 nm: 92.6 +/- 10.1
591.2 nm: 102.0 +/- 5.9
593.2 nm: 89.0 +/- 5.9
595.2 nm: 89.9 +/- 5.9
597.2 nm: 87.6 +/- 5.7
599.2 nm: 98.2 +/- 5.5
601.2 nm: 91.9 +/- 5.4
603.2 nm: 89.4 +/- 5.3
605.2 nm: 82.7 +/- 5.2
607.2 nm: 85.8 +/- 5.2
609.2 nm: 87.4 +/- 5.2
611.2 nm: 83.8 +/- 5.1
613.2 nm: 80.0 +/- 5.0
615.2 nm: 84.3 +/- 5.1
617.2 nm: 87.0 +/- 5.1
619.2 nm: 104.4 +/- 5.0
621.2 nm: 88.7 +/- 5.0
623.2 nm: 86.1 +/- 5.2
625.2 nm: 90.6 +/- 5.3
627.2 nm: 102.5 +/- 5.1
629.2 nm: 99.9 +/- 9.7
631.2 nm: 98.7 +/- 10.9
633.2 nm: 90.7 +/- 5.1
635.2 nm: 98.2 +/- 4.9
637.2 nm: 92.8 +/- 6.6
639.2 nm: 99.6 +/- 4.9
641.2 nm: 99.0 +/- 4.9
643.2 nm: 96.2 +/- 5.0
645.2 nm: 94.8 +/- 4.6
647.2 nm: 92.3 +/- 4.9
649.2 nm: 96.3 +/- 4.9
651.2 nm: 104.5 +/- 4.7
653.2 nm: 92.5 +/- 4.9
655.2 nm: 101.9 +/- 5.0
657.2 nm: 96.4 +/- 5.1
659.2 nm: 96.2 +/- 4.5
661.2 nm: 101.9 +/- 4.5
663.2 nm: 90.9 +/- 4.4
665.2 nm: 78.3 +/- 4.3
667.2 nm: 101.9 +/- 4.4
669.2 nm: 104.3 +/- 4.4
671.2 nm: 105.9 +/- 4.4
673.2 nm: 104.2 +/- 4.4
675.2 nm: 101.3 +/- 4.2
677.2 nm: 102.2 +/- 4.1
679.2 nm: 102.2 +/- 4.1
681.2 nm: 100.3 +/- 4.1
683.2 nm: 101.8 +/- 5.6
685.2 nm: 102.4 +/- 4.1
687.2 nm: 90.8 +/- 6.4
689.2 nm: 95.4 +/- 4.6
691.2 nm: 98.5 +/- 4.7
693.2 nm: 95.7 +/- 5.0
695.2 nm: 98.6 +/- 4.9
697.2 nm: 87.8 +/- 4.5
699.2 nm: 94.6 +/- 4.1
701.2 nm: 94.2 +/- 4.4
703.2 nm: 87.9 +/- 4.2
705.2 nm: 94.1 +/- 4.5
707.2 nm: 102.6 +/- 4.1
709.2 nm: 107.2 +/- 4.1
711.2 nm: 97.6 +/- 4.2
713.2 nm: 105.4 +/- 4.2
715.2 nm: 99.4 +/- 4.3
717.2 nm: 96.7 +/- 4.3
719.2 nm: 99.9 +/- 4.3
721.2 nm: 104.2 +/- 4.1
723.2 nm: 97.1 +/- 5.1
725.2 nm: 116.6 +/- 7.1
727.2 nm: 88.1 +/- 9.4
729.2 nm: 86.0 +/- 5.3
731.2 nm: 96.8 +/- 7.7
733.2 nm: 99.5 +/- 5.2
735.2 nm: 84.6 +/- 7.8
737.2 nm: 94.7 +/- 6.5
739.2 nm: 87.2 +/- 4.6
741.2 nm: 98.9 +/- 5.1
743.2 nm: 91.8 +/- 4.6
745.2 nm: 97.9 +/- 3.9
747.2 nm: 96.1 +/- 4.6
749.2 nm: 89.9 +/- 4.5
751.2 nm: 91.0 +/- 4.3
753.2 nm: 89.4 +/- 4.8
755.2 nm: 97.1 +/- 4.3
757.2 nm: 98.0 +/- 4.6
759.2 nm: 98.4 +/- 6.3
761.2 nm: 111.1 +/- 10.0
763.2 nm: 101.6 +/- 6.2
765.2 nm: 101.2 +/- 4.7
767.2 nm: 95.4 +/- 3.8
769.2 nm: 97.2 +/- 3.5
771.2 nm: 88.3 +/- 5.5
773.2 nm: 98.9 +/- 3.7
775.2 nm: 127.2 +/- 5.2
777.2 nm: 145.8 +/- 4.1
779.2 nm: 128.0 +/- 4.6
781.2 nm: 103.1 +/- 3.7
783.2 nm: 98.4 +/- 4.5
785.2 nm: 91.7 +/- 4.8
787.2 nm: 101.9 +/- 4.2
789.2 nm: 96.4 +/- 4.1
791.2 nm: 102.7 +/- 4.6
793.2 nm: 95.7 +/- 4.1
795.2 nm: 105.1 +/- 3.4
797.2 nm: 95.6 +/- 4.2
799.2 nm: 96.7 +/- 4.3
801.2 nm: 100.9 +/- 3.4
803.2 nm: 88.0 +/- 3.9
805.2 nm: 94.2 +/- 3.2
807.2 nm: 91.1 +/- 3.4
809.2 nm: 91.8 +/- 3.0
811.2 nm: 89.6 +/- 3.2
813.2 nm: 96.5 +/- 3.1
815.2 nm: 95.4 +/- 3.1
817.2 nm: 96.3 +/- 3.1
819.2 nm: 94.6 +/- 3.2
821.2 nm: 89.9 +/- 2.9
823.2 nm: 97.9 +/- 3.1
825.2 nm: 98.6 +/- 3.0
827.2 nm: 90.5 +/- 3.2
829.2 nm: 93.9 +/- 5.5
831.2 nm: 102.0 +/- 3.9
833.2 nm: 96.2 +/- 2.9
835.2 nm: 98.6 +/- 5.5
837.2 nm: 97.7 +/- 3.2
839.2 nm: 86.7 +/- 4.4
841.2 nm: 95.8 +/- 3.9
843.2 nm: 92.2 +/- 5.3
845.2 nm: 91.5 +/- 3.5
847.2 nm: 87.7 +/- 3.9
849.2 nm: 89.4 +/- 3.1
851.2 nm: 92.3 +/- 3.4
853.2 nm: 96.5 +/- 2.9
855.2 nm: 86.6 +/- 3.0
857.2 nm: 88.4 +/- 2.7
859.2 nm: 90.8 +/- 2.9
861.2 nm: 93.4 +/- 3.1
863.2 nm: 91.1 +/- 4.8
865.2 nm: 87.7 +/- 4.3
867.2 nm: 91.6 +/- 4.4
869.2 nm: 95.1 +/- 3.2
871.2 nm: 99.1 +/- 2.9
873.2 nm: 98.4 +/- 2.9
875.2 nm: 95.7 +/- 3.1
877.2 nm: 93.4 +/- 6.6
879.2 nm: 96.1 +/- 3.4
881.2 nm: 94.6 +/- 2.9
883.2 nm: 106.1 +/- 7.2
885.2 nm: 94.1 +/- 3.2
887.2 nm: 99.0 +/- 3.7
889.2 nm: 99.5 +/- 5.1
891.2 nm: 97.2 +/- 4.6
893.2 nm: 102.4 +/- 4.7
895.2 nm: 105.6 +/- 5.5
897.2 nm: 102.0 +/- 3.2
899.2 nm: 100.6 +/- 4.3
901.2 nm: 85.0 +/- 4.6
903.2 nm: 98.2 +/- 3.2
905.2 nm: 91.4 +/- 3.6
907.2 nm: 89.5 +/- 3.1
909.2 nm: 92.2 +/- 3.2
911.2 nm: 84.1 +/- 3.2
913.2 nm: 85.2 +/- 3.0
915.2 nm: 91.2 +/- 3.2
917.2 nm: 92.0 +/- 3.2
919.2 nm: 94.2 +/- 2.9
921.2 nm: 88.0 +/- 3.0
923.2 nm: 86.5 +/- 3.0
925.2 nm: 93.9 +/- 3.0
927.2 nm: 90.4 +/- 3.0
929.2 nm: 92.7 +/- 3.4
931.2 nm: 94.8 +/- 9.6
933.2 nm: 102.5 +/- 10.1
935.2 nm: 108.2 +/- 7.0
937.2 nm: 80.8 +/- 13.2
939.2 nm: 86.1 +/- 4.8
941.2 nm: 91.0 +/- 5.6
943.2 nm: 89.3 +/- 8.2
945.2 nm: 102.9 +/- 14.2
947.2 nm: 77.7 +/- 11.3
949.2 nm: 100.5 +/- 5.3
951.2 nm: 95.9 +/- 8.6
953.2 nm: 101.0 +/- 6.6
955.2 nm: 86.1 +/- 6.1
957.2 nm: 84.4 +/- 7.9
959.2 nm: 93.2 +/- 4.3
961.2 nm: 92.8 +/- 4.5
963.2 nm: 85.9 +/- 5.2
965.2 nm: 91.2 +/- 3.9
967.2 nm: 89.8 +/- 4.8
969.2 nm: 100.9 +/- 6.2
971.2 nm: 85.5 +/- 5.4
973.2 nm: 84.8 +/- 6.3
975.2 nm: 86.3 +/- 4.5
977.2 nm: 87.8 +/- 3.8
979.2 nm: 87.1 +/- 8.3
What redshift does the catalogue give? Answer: 0.18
